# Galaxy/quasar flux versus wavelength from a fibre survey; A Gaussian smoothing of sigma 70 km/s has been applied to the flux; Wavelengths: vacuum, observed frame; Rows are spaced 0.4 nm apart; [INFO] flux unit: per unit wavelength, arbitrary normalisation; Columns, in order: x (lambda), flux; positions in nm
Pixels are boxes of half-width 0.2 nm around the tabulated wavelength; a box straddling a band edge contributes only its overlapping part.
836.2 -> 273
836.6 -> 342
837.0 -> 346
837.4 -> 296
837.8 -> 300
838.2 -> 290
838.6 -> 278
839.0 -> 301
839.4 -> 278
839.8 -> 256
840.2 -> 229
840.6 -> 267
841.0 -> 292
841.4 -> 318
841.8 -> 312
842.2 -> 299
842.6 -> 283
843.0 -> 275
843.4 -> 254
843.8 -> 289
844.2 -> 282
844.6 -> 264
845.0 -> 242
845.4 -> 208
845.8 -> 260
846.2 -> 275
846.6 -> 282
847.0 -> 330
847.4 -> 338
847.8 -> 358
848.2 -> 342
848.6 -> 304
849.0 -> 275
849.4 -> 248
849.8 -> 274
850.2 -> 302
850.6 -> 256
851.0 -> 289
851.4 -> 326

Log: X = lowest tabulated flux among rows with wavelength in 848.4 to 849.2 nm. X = 275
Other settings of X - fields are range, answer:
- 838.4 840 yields 256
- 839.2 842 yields 229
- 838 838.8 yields 278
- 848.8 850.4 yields 248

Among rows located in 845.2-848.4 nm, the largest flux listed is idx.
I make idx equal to 358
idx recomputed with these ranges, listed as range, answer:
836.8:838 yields 346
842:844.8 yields 299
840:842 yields 318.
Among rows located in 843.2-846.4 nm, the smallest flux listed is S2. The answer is 208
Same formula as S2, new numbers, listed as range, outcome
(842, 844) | 254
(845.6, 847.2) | 260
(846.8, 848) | 330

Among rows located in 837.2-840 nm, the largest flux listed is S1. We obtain 301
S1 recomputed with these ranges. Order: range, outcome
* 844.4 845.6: 264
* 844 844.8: 282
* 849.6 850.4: 302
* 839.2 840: 278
